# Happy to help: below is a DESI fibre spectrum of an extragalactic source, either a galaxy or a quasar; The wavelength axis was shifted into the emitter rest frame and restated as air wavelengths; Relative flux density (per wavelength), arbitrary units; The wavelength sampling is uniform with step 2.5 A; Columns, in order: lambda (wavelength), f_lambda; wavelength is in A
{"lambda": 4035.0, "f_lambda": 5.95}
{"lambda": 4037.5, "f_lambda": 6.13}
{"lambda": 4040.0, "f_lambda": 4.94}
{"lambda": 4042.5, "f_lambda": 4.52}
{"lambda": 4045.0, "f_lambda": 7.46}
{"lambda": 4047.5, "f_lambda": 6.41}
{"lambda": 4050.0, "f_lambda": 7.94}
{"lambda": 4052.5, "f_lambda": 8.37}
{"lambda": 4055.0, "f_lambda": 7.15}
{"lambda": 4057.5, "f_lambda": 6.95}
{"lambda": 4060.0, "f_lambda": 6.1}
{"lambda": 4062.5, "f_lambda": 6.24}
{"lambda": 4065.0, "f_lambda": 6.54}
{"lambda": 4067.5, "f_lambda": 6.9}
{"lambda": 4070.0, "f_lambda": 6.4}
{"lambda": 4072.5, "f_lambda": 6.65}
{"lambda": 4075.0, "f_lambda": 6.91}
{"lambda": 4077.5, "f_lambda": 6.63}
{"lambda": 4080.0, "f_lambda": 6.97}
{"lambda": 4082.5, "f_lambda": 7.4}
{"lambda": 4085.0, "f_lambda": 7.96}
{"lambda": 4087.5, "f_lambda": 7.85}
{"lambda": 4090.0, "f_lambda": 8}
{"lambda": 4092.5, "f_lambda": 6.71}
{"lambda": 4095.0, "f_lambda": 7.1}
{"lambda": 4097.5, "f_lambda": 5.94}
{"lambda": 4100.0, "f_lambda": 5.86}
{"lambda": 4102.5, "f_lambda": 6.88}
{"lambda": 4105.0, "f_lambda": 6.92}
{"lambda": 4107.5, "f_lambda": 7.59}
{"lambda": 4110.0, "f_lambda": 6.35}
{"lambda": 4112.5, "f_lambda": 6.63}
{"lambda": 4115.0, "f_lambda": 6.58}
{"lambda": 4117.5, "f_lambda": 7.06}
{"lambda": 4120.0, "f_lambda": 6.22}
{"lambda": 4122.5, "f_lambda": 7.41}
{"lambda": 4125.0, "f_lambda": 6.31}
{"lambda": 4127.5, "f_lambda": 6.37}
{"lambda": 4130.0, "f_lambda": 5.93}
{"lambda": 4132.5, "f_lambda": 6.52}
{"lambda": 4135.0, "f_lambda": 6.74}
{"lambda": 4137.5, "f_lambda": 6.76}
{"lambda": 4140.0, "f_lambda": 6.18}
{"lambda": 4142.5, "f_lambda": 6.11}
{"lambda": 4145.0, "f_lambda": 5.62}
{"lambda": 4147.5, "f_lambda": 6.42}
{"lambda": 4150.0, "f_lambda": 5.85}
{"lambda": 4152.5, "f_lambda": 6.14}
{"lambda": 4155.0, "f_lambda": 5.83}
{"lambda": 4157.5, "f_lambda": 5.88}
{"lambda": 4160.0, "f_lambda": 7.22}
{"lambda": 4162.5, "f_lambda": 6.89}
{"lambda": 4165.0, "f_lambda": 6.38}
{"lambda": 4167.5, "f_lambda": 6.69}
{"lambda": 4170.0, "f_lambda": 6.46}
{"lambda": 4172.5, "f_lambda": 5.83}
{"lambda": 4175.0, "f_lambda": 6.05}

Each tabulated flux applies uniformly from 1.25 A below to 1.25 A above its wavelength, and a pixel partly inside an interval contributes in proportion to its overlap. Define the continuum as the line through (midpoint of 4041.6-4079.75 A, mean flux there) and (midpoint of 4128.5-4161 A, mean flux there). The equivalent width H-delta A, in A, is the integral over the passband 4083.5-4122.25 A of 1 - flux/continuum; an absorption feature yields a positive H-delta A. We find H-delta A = -2.5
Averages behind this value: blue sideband 6.77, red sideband 6.24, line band 6.93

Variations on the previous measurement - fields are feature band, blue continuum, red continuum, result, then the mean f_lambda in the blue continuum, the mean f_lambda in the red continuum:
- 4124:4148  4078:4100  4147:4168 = 1.1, 7.14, 6.35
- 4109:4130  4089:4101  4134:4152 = -0.4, 6.71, 6.23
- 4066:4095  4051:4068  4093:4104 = -2.0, 6.91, 6.47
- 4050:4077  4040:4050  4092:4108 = -2.2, 6.21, 6.67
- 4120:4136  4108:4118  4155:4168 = 0.3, 6.69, 6.53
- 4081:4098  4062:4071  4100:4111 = -1.6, 6.55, 6.83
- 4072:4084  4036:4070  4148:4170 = -0.8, 6.58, 6.37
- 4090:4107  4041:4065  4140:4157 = -0.8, 6.76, 6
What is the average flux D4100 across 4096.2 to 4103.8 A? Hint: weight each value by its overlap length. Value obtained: 6.24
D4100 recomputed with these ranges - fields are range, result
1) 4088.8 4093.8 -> 7.35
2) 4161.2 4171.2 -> 6.61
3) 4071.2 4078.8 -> 6.73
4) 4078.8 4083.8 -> 7.19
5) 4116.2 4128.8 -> 6.67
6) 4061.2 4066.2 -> 6.39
